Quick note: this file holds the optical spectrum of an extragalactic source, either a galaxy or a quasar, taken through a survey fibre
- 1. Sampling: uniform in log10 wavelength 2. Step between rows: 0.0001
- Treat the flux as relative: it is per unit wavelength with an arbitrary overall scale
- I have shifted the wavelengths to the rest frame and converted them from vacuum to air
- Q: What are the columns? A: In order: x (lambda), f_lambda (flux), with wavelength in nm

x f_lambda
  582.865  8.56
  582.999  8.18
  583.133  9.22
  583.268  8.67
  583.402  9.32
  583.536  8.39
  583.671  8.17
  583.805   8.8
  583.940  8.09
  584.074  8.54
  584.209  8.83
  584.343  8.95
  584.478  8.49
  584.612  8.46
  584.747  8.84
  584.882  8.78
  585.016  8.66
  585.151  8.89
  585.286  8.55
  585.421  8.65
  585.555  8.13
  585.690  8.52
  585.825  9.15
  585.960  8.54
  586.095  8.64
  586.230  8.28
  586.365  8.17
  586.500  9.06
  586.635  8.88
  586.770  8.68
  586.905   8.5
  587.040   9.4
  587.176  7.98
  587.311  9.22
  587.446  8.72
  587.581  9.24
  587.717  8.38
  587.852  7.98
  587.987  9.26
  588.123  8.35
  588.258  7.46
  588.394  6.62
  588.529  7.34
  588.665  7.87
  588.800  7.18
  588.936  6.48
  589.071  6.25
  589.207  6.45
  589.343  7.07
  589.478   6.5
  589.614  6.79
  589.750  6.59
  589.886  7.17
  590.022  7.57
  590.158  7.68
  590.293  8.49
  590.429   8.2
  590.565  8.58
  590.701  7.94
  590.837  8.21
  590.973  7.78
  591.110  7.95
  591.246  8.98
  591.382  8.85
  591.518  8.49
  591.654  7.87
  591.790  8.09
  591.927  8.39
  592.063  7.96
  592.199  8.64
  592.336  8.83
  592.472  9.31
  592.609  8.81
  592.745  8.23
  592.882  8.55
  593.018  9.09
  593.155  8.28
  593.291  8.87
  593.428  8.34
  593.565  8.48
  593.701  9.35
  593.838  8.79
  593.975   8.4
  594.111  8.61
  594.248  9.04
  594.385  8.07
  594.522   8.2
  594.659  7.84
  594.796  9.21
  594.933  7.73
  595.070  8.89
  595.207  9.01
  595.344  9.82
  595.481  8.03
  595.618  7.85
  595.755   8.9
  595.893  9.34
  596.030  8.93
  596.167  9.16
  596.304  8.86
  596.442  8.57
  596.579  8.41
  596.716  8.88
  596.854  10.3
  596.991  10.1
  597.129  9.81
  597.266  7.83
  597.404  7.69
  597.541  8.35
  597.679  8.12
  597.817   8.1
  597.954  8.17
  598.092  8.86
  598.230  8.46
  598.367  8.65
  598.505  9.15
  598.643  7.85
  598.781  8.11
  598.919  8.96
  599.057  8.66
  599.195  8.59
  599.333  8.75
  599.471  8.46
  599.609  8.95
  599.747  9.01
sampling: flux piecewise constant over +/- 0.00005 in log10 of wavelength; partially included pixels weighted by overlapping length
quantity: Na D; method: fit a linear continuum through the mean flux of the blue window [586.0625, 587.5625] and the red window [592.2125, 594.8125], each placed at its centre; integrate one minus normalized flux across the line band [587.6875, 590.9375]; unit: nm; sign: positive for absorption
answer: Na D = 0.44 nm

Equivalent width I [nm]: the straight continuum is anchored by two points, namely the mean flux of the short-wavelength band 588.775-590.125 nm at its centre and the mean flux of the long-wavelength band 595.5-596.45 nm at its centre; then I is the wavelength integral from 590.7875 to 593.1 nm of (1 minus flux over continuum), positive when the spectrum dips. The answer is -0.28 nm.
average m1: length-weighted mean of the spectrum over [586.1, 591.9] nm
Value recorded 7.97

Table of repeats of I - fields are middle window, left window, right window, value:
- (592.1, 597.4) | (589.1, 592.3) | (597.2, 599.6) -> -0.40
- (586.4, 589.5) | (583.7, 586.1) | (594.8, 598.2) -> 0.25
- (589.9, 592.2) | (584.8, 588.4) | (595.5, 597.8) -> 0.13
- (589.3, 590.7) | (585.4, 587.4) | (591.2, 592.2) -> 0.16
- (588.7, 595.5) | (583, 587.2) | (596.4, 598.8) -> 0.38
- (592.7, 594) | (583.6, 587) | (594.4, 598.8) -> 0.00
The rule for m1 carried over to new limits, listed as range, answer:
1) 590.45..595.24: 8.5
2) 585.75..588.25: 8.66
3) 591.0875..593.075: 8.55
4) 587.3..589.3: 7.74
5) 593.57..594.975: 8.54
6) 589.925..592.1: 8.18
